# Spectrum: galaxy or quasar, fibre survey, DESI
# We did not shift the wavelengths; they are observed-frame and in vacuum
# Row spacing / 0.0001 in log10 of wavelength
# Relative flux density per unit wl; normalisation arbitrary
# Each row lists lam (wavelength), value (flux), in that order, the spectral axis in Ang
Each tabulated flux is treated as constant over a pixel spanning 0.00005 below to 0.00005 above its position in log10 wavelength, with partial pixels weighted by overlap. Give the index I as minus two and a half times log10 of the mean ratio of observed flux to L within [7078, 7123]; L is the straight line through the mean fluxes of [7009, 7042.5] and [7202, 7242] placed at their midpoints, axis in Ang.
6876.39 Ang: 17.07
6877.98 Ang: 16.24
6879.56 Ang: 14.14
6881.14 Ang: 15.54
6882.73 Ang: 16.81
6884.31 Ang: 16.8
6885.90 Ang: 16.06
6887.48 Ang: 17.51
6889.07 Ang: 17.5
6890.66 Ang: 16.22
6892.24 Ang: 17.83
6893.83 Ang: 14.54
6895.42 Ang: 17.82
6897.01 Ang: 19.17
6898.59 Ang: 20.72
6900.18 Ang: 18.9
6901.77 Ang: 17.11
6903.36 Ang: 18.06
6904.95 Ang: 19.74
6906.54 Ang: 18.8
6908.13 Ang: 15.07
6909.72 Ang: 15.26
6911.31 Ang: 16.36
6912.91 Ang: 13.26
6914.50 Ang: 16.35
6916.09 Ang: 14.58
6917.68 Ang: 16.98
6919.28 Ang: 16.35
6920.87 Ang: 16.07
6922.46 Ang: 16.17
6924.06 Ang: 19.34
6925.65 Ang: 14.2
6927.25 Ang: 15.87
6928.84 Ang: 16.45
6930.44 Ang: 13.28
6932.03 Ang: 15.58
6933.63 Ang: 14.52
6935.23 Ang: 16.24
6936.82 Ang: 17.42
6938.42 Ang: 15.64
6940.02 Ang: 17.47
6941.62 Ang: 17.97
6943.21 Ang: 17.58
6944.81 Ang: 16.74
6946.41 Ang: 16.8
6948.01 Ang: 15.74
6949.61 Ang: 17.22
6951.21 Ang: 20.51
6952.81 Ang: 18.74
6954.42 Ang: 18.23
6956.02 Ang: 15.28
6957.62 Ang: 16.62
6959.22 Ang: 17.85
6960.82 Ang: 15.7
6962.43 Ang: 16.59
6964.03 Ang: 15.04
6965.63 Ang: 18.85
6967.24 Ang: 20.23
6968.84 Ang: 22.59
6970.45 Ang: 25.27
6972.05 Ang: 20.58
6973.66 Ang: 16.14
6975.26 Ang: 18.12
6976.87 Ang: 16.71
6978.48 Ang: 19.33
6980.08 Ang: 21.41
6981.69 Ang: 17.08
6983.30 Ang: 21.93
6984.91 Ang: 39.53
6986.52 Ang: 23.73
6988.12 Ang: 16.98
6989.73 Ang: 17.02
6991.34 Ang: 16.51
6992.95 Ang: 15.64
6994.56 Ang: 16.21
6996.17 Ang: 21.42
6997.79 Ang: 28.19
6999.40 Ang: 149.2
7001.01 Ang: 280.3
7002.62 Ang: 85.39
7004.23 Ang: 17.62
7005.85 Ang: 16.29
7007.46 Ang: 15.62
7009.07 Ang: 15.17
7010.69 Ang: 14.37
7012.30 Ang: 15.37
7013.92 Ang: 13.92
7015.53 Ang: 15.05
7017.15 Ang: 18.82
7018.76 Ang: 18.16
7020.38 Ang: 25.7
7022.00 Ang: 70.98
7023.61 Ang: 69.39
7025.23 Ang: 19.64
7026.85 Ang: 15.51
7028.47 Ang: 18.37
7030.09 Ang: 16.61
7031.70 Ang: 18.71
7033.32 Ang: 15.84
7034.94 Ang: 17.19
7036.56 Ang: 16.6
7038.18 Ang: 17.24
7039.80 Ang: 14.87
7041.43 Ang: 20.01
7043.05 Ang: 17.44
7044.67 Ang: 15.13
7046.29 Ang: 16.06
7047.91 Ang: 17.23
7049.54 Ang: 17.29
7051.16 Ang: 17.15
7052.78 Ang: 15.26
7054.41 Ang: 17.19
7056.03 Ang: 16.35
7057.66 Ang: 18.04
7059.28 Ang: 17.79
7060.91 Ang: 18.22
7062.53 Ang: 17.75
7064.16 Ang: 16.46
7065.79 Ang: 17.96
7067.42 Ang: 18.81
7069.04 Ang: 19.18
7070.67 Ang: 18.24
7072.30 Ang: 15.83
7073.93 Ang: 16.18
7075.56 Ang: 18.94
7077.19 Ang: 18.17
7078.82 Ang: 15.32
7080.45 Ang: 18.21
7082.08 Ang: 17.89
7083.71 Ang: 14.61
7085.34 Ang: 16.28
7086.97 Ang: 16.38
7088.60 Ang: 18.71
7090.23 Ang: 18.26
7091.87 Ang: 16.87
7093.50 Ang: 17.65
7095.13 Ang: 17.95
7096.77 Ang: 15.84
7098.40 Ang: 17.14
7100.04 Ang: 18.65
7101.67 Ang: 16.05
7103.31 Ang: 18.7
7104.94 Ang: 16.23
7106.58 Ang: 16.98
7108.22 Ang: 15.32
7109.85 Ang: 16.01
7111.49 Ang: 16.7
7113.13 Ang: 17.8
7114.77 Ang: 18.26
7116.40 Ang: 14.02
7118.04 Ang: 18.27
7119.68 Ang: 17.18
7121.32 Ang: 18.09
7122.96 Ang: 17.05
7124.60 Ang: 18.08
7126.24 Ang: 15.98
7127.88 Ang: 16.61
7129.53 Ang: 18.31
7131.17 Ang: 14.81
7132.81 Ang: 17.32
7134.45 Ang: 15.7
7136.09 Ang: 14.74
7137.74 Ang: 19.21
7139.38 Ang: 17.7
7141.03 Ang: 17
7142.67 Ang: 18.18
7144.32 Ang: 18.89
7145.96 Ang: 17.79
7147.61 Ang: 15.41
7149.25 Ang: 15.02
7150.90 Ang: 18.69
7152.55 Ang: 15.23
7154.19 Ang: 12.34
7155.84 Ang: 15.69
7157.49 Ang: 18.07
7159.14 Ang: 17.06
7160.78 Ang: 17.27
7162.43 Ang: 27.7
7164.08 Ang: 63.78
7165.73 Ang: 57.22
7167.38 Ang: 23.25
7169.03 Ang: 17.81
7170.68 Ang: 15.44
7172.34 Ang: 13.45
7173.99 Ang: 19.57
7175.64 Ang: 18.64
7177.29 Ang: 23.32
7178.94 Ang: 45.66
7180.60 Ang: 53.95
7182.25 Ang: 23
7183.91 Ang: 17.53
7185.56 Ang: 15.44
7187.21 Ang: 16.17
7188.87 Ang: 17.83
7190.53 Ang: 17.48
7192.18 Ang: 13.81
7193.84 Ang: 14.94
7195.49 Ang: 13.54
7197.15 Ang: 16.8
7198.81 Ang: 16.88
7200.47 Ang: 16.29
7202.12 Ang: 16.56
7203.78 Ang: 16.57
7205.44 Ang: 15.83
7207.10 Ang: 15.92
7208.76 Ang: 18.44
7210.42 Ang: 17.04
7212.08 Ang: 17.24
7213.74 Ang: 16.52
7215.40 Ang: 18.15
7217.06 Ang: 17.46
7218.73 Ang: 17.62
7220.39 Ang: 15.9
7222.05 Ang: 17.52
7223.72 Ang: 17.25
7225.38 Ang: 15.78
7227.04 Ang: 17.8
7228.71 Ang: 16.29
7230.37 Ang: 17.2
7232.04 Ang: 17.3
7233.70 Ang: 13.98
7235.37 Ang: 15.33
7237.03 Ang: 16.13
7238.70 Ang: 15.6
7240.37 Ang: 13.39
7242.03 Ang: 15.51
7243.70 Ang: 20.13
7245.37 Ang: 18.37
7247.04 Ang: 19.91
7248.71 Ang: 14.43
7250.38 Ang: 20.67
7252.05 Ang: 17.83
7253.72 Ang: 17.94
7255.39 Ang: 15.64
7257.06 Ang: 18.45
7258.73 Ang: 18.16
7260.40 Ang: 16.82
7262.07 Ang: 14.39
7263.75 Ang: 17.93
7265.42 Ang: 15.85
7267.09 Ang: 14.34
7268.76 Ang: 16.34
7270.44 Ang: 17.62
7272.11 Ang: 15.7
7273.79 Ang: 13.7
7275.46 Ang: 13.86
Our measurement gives 0.183 mag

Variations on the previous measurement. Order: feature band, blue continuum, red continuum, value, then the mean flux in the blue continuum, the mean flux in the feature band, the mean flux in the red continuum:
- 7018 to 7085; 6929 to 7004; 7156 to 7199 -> 0.31 mag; 28.5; 20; 23.6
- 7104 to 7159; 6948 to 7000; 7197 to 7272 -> 0.15 mag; 23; 16.8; 16.8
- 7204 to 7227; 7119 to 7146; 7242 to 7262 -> 0.04 mag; 17.2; 17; 17.8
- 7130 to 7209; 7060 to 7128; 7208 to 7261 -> -0.19 mag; 17.2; 20.4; 17.1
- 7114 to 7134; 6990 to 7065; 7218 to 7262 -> 0.37 mag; 29.6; 17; 16.9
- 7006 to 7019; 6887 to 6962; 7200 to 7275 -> 0.07 mag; 16.8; 15.7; 16.7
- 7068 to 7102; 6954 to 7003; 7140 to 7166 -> 0.47 mag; 34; 17.3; 22.1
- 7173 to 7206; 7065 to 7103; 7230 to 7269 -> -0.20 mag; 17.4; 20.5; 16.7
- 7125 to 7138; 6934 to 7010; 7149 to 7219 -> 0.35 mag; 28.4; 16.5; 20.9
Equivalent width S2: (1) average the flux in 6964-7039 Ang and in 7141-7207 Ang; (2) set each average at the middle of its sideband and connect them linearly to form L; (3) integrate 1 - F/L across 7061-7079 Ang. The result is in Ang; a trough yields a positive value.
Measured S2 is 6.25 Ang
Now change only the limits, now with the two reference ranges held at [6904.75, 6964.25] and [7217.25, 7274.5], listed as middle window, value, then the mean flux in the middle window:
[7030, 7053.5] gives -0.4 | 16.9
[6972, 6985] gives -2.9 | 20.2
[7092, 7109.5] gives -0.4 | 17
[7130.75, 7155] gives 0.1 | 16.6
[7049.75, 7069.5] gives -1.1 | 17.5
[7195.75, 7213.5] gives 0.0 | 16.6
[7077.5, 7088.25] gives 0.0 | 16.6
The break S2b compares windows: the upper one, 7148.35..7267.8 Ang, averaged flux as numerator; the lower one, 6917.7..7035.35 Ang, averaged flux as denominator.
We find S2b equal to 0.75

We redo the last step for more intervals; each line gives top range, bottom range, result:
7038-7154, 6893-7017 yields 0.72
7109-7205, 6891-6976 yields 1.15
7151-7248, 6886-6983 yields 1.14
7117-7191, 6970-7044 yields 0.68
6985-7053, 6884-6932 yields 1.87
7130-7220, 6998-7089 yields 0.73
